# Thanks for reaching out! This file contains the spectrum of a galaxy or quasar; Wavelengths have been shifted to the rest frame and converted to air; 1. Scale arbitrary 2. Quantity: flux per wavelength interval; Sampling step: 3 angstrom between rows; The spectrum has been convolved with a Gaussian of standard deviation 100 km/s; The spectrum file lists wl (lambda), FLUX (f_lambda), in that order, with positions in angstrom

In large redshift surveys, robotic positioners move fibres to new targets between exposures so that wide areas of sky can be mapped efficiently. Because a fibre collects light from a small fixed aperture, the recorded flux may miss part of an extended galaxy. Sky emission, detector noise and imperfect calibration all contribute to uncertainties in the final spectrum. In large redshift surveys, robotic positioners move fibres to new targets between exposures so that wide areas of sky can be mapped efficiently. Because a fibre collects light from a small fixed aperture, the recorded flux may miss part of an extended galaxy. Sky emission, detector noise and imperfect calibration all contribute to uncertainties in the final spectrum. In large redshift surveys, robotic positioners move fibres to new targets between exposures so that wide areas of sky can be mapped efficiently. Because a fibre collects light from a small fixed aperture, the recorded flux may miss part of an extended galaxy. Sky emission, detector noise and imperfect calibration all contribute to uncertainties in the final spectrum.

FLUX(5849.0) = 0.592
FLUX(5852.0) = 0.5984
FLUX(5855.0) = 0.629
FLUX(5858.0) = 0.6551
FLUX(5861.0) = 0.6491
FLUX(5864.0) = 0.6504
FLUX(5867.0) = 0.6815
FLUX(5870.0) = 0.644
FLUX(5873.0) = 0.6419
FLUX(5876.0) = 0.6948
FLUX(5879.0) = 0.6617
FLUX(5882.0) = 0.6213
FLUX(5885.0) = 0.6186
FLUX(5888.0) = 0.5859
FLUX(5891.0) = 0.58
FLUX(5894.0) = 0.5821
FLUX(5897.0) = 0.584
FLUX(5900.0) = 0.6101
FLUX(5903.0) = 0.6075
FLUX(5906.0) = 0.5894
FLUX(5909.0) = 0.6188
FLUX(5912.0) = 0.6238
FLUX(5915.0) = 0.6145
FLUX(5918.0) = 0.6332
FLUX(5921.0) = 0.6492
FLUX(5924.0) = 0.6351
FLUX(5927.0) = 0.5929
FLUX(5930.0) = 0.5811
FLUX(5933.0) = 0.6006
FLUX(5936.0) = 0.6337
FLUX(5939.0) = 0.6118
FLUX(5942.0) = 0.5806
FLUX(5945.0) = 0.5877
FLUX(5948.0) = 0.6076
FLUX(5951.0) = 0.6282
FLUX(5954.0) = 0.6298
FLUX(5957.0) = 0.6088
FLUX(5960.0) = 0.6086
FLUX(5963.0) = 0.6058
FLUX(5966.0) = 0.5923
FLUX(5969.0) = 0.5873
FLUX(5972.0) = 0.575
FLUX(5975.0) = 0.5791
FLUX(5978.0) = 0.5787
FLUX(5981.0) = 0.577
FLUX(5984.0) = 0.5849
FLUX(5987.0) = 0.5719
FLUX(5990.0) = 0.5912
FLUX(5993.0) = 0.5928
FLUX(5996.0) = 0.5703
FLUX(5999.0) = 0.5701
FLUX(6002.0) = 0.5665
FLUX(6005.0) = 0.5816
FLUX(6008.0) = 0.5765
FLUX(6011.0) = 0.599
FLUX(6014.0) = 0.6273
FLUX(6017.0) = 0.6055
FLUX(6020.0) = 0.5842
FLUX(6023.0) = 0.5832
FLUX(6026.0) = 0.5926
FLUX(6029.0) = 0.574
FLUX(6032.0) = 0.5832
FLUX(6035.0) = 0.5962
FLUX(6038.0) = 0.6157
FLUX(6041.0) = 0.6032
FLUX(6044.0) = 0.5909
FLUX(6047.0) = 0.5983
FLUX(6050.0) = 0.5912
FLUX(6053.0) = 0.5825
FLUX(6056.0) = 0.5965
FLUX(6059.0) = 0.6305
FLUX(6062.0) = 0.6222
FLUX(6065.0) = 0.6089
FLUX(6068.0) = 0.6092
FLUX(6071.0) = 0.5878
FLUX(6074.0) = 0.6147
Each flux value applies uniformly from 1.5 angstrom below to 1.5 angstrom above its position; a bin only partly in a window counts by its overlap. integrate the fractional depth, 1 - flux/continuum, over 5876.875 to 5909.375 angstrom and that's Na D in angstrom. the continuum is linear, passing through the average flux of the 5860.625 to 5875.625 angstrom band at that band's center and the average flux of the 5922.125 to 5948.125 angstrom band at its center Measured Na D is 1.6 angstrom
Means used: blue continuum 0.657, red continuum 0.604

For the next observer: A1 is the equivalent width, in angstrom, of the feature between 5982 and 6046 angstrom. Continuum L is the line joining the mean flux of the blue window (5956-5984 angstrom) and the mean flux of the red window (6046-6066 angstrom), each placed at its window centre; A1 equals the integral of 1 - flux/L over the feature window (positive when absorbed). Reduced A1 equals 0.9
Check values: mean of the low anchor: 0.59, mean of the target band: 0.589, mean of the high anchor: 0.604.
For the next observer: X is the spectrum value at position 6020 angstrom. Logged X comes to 0.5842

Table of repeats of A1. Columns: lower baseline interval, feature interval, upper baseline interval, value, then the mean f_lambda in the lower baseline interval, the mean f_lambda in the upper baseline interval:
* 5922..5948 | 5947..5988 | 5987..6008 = -0.3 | 0.604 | 0.578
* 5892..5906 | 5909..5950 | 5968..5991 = -1.6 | 0.595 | 0.58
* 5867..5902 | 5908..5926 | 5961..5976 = -0.6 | 0.623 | 0.589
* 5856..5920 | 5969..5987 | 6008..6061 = 0.9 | 0.626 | 0.597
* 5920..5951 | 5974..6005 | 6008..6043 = 1.2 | 0.608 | 0.596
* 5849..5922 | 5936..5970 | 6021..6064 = 0.4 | 0.625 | 0.597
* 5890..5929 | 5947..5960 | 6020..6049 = -0.3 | 0.609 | 0.593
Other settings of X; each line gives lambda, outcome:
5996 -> 0.5703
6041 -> 0.6032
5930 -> 0.5811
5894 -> 0.5821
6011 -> 0.599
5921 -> 0.6492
